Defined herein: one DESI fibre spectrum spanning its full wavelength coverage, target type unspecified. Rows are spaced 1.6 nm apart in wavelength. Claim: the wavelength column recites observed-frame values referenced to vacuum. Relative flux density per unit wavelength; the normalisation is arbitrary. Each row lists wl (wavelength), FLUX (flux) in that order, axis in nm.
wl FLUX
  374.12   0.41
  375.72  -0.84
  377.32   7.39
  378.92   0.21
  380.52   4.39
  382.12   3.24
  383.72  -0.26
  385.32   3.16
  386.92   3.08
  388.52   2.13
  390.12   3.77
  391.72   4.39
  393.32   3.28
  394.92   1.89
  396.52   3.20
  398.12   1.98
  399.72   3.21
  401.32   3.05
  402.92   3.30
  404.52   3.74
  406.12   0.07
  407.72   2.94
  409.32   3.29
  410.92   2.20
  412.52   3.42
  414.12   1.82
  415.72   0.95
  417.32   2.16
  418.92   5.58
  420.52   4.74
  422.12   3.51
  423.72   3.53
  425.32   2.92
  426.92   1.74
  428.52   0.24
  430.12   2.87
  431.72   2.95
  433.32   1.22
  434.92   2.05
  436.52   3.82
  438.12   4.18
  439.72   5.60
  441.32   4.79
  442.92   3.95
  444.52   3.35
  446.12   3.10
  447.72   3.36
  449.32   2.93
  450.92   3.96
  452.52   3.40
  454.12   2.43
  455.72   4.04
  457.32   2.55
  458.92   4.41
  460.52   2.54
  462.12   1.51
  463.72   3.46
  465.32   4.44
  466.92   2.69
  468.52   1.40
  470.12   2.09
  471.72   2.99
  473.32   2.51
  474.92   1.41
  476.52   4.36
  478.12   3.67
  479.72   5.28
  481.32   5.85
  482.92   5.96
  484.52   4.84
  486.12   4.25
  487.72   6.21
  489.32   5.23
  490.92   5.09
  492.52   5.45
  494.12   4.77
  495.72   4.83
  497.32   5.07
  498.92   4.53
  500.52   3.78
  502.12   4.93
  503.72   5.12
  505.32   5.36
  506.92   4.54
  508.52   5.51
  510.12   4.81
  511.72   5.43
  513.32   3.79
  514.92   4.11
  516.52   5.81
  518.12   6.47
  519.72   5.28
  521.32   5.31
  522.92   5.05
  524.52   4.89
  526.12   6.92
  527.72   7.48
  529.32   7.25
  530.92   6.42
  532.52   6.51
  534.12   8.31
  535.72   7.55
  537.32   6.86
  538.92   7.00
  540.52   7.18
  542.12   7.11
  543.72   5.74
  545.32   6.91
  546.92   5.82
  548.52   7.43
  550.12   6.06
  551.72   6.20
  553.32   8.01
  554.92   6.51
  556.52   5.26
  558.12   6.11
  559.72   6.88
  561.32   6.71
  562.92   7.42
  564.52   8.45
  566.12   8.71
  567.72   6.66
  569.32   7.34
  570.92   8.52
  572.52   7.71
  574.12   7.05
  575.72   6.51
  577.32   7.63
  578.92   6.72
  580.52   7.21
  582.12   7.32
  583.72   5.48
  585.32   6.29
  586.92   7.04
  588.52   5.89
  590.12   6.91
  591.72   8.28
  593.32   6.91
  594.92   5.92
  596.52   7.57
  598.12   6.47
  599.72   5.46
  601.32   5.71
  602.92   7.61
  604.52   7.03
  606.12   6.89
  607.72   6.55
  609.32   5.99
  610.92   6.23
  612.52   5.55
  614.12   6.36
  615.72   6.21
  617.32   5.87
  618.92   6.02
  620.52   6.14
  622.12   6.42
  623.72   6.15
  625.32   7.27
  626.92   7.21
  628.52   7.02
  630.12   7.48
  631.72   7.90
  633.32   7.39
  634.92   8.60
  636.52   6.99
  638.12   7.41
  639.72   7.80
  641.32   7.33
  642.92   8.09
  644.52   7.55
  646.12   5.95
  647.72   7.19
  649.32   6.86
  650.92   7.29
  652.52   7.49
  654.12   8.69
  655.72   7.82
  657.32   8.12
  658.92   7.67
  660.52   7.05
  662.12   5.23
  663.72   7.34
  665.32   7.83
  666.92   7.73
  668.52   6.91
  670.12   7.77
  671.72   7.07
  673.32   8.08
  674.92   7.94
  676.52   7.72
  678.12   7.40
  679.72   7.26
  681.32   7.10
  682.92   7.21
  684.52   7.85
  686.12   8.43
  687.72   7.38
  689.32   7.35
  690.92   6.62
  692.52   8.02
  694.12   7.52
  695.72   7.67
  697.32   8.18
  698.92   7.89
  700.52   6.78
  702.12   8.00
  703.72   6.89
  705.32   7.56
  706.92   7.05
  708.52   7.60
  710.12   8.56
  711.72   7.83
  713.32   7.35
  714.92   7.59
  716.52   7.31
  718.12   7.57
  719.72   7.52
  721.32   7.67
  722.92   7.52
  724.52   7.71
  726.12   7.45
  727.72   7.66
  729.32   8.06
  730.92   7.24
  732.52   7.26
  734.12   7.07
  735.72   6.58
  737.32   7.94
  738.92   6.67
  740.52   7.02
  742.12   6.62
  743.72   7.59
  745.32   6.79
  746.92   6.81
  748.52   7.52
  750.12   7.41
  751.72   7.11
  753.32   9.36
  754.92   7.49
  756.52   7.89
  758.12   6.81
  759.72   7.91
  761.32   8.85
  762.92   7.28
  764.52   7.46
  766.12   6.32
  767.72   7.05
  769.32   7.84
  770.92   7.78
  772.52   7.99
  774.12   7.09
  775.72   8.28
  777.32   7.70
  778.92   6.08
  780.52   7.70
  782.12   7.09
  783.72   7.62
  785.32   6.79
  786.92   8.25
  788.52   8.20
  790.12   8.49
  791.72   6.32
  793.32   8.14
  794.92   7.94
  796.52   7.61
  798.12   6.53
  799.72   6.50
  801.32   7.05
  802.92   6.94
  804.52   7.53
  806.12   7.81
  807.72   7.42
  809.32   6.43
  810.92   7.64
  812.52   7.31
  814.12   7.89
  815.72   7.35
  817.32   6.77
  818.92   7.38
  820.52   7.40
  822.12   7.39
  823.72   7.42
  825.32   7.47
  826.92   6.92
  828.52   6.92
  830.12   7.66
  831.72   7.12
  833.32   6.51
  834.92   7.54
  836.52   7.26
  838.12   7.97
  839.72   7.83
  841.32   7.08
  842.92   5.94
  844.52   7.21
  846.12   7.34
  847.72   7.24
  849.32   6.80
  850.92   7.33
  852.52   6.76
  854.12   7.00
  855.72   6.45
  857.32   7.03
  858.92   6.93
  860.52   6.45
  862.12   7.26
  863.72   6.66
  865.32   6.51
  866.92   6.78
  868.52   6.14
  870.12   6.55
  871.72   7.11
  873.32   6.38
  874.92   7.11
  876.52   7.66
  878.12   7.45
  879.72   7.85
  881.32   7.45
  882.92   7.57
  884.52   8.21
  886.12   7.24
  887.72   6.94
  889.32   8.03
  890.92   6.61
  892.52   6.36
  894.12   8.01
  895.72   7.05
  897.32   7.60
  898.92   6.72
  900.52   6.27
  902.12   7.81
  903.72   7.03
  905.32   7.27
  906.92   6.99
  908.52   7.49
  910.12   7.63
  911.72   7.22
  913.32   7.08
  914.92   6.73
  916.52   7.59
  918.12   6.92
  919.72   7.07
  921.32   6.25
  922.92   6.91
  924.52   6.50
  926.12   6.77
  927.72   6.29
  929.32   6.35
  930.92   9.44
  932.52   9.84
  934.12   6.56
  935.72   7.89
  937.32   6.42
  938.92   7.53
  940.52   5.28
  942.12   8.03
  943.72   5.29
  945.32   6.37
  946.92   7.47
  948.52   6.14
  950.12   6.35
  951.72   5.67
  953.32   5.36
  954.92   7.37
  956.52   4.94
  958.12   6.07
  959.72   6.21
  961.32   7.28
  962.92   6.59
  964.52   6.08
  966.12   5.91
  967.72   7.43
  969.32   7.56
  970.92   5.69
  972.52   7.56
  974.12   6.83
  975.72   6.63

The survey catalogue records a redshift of 0.19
